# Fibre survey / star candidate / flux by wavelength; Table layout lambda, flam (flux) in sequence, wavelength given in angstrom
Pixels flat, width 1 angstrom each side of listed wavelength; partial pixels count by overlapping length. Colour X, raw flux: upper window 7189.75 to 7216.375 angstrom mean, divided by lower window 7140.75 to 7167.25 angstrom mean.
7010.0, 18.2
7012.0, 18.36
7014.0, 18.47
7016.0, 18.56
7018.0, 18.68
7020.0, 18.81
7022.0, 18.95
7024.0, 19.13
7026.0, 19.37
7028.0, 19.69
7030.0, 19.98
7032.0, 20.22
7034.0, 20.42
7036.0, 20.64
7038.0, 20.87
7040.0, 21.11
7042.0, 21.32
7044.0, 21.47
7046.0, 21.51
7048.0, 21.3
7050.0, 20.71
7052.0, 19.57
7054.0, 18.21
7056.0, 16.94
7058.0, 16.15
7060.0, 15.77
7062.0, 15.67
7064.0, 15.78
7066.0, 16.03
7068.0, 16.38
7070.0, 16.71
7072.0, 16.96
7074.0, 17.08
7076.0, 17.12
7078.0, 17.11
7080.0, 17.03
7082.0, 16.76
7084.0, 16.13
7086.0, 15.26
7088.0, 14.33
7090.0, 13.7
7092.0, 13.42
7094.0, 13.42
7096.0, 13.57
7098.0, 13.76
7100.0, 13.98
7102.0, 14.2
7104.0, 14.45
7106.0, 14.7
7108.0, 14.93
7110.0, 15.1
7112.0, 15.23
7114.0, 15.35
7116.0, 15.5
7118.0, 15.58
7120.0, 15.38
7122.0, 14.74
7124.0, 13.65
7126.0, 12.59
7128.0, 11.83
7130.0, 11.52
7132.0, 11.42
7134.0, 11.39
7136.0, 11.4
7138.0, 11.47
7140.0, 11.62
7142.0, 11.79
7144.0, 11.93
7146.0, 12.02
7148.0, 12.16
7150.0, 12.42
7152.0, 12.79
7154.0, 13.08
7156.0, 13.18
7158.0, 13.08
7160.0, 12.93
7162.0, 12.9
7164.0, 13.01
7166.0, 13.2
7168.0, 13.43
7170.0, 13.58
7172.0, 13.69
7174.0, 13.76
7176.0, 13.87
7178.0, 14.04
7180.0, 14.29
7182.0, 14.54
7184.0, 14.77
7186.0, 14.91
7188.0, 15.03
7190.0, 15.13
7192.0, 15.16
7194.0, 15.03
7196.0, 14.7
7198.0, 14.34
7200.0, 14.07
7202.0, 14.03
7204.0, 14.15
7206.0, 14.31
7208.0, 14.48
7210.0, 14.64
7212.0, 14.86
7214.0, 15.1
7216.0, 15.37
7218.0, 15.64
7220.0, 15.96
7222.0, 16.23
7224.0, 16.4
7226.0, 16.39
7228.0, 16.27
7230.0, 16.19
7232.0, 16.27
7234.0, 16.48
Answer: 1.2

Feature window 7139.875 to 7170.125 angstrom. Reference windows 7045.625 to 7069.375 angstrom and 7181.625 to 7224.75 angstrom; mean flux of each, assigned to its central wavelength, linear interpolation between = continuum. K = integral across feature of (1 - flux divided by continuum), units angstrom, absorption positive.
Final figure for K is 6.0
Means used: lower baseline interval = 17.7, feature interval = 12.7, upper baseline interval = 14.9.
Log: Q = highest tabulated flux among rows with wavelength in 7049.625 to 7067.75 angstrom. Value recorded 20.71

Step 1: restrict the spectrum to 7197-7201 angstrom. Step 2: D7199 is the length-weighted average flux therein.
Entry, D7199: 14.2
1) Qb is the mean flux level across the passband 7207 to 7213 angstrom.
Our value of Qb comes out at 14.7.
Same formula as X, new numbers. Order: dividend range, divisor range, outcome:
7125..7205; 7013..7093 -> 0.73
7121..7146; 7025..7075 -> 0.64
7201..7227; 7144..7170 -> 1.18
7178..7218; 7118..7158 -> 1.17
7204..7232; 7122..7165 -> 1.26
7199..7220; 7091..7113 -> 1.03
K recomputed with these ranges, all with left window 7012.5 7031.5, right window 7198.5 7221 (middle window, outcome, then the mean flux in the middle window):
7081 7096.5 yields 2.6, 14.6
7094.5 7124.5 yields 4.2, 14.7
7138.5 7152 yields 3.5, 12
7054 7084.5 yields 2.4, 16.6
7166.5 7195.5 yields 2.0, 14.4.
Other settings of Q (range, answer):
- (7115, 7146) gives 15.58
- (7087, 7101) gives 14.33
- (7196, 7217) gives 15.37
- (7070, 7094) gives 17.12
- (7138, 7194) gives 15.16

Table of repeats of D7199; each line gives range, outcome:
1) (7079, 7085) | 16.6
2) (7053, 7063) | 16.5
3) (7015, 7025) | 18.8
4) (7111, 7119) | 15.4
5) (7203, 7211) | 14.4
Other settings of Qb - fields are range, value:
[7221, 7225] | 16.3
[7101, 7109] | 14.6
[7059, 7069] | 15.9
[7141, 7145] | 11.9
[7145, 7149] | 12.1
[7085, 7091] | 14.4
